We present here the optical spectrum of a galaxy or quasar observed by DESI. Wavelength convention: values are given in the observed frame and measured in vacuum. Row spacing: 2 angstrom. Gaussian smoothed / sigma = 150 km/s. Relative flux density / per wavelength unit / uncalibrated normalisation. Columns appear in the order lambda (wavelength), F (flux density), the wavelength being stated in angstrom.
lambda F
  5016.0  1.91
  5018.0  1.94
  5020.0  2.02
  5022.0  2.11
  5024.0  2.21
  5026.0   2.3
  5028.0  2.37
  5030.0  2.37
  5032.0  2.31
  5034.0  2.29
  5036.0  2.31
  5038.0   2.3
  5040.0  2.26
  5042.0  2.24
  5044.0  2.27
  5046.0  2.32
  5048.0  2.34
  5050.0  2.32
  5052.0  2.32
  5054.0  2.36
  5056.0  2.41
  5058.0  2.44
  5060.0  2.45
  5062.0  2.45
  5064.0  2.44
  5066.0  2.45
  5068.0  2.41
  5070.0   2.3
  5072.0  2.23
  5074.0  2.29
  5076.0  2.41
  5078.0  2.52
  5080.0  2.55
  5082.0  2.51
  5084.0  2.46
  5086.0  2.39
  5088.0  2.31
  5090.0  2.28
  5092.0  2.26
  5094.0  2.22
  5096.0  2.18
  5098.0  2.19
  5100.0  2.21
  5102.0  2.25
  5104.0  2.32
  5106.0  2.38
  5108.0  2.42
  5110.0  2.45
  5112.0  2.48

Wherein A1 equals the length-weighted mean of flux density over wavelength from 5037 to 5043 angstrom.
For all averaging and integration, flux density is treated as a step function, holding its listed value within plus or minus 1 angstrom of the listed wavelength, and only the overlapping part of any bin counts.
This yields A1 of 2.27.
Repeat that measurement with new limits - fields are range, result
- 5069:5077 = 2.31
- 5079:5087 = 2.48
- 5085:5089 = 2.35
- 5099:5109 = 2.32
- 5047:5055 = 2.33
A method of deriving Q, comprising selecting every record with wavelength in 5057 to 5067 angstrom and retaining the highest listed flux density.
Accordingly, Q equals 2.45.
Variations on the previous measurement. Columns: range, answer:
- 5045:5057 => 2.41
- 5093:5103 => 2.25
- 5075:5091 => 2.55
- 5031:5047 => 2.32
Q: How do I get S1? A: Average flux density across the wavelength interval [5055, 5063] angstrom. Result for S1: 2.44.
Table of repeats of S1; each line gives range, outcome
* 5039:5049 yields 2.29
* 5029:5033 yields 2.34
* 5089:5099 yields 2.23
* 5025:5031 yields 2.35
